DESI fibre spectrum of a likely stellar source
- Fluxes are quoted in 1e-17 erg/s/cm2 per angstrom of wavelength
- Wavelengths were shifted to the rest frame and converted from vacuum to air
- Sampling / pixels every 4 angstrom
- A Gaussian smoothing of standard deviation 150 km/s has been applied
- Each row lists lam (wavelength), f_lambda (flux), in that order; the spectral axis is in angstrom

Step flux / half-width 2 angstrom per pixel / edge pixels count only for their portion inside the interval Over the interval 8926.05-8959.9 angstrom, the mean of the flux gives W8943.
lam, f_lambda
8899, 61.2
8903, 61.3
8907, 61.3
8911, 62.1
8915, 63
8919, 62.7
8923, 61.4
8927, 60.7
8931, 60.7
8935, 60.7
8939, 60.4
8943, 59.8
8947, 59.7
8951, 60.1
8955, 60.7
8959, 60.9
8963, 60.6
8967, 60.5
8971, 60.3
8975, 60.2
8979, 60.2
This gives 60.4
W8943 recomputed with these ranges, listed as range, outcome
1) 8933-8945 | 60.3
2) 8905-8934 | 61.7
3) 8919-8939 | 61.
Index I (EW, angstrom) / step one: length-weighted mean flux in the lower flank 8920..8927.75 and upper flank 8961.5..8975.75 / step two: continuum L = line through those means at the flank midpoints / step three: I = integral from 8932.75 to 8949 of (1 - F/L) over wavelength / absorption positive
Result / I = 0.2 angstrom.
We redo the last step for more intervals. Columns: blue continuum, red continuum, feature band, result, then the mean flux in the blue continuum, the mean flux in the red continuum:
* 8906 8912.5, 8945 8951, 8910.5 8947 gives -0.2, 61.7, 59.8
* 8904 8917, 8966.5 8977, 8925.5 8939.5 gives 0.2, 62.1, 60.3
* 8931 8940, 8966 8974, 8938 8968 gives 0.1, 60.6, 60.4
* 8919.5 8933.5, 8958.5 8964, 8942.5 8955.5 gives 0.2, 61.1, 60.7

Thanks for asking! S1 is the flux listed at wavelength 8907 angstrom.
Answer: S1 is 61.3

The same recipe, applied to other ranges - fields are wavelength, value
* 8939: 60.4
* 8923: 61.4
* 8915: 63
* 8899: 61.2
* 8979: 60.2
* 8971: 60.3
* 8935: 60.7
